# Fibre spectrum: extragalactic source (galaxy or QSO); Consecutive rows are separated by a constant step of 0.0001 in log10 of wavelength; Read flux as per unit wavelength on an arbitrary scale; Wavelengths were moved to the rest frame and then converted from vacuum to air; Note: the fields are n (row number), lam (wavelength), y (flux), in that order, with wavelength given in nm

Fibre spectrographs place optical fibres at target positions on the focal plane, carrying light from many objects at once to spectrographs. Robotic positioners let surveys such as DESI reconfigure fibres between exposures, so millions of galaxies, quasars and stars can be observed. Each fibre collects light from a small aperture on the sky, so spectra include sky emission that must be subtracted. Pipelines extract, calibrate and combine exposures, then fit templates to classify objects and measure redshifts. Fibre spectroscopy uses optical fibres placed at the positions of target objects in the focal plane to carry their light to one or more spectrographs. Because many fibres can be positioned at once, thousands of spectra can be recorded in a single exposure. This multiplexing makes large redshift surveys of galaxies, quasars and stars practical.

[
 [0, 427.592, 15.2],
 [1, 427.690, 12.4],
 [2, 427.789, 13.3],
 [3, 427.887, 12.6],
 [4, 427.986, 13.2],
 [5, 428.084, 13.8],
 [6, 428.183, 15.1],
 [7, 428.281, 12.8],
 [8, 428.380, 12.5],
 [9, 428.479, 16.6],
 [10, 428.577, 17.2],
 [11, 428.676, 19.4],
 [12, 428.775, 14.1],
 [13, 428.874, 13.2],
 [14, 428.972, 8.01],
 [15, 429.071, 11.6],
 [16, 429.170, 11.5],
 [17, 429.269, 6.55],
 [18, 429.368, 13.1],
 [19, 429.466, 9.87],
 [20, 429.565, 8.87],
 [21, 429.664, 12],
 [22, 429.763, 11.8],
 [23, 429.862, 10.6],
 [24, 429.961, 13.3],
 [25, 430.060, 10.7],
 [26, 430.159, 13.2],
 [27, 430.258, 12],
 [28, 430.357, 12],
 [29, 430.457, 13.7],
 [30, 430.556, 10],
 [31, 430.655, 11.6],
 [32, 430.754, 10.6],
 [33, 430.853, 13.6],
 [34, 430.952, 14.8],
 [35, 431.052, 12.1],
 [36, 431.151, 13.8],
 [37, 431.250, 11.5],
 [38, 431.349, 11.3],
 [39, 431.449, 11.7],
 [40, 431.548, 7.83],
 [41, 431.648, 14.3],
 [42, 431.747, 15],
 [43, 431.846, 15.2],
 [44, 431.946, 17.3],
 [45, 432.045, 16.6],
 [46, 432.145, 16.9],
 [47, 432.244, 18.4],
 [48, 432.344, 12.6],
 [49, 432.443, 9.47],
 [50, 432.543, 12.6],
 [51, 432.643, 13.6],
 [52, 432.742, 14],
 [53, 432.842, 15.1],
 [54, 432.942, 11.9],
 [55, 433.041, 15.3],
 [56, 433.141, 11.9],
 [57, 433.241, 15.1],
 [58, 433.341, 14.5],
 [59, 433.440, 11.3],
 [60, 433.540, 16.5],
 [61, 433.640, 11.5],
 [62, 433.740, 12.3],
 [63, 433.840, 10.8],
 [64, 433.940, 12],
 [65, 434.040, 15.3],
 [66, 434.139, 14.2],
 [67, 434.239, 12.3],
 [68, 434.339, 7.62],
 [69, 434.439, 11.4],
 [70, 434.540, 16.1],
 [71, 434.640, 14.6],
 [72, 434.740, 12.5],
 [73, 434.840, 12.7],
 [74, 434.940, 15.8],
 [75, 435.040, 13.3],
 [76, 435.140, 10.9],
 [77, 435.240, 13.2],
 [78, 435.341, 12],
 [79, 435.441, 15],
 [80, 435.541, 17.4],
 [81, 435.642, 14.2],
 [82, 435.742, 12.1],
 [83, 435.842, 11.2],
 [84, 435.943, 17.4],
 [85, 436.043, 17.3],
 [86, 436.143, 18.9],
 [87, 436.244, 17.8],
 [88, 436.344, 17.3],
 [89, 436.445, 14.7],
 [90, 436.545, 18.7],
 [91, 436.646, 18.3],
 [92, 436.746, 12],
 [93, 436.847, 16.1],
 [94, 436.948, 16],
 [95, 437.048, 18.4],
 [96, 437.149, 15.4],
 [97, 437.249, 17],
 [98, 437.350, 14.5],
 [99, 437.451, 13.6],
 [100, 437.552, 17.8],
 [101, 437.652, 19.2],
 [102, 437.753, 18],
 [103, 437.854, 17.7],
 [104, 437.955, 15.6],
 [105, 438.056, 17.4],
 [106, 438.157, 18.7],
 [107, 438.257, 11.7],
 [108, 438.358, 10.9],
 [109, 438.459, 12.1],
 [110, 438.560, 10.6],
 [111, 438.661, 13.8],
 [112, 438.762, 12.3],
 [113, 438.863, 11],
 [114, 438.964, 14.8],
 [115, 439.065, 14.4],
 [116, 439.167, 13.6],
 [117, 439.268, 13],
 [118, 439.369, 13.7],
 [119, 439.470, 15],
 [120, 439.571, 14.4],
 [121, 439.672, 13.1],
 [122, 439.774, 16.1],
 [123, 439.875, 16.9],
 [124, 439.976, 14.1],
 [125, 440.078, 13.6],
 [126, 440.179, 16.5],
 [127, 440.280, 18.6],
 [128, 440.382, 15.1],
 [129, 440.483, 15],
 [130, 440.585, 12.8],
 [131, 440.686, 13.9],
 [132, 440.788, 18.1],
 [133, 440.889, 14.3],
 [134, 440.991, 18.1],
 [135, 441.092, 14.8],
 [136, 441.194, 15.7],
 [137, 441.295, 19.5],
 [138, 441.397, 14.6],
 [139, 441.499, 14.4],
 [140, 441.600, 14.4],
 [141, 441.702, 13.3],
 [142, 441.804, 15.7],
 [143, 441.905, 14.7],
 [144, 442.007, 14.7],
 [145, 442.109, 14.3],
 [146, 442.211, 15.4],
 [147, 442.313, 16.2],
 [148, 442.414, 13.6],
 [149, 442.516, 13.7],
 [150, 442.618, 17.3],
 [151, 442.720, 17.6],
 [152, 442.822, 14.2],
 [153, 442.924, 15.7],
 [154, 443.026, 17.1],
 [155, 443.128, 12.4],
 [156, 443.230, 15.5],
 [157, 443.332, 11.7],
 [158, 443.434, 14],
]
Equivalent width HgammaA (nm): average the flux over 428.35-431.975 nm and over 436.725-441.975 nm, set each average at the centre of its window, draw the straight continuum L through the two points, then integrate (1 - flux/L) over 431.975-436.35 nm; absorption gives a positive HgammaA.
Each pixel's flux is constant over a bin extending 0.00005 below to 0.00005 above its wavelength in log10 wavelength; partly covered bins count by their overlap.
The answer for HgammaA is -0.10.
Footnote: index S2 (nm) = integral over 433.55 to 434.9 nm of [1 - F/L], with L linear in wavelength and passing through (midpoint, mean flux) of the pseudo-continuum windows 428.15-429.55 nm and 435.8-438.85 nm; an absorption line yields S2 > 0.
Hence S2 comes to 0.176 nm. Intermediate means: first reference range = 12.8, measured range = 12.7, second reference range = 15.6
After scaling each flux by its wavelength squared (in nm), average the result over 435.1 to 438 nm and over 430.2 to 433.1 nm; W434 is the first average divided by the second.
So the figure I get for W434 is 1.2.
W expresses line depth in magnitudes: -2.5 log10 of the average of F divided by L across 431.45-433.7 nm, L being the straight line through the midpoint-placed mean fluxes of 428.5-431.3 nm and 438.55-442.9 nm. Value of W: -0.084 mag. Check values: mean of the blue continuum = 12.2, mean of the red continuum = 14.9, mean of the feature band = 13.9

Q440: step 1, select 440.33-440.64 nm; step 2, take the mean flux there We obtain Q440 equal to 14.3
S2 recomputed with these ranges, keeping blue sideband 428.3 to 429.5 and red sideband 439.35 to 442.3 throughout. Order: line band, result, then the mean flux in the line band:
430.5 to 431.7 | 0.12 nm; 11.9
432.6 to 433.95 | 0.04 nm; 13.3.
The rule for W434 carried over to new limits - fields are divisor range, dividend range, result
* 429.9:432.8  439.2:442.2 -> 1.21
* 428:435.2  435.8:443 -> 1.22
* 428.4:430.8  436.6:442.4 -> 1.30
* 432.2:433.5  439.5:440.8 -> 1.16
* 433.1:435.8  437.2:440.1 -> 1.13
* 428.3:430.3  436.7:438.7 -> 1.30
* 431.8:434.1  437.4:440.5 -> 1.09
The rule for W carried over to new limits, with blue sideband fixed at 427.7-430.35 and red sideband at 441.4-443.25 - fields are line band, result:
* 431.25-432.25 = -0.09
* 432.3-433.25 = 0.01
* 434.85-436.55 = -0.09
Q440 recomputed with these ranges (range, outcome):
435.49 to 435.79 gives 14.6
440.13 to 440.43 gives 16.7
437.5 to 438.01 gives 17.6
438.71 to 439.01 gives 12.7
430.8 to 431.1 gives 13.5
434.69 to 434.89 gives 12.6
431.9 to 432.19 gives 16.9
